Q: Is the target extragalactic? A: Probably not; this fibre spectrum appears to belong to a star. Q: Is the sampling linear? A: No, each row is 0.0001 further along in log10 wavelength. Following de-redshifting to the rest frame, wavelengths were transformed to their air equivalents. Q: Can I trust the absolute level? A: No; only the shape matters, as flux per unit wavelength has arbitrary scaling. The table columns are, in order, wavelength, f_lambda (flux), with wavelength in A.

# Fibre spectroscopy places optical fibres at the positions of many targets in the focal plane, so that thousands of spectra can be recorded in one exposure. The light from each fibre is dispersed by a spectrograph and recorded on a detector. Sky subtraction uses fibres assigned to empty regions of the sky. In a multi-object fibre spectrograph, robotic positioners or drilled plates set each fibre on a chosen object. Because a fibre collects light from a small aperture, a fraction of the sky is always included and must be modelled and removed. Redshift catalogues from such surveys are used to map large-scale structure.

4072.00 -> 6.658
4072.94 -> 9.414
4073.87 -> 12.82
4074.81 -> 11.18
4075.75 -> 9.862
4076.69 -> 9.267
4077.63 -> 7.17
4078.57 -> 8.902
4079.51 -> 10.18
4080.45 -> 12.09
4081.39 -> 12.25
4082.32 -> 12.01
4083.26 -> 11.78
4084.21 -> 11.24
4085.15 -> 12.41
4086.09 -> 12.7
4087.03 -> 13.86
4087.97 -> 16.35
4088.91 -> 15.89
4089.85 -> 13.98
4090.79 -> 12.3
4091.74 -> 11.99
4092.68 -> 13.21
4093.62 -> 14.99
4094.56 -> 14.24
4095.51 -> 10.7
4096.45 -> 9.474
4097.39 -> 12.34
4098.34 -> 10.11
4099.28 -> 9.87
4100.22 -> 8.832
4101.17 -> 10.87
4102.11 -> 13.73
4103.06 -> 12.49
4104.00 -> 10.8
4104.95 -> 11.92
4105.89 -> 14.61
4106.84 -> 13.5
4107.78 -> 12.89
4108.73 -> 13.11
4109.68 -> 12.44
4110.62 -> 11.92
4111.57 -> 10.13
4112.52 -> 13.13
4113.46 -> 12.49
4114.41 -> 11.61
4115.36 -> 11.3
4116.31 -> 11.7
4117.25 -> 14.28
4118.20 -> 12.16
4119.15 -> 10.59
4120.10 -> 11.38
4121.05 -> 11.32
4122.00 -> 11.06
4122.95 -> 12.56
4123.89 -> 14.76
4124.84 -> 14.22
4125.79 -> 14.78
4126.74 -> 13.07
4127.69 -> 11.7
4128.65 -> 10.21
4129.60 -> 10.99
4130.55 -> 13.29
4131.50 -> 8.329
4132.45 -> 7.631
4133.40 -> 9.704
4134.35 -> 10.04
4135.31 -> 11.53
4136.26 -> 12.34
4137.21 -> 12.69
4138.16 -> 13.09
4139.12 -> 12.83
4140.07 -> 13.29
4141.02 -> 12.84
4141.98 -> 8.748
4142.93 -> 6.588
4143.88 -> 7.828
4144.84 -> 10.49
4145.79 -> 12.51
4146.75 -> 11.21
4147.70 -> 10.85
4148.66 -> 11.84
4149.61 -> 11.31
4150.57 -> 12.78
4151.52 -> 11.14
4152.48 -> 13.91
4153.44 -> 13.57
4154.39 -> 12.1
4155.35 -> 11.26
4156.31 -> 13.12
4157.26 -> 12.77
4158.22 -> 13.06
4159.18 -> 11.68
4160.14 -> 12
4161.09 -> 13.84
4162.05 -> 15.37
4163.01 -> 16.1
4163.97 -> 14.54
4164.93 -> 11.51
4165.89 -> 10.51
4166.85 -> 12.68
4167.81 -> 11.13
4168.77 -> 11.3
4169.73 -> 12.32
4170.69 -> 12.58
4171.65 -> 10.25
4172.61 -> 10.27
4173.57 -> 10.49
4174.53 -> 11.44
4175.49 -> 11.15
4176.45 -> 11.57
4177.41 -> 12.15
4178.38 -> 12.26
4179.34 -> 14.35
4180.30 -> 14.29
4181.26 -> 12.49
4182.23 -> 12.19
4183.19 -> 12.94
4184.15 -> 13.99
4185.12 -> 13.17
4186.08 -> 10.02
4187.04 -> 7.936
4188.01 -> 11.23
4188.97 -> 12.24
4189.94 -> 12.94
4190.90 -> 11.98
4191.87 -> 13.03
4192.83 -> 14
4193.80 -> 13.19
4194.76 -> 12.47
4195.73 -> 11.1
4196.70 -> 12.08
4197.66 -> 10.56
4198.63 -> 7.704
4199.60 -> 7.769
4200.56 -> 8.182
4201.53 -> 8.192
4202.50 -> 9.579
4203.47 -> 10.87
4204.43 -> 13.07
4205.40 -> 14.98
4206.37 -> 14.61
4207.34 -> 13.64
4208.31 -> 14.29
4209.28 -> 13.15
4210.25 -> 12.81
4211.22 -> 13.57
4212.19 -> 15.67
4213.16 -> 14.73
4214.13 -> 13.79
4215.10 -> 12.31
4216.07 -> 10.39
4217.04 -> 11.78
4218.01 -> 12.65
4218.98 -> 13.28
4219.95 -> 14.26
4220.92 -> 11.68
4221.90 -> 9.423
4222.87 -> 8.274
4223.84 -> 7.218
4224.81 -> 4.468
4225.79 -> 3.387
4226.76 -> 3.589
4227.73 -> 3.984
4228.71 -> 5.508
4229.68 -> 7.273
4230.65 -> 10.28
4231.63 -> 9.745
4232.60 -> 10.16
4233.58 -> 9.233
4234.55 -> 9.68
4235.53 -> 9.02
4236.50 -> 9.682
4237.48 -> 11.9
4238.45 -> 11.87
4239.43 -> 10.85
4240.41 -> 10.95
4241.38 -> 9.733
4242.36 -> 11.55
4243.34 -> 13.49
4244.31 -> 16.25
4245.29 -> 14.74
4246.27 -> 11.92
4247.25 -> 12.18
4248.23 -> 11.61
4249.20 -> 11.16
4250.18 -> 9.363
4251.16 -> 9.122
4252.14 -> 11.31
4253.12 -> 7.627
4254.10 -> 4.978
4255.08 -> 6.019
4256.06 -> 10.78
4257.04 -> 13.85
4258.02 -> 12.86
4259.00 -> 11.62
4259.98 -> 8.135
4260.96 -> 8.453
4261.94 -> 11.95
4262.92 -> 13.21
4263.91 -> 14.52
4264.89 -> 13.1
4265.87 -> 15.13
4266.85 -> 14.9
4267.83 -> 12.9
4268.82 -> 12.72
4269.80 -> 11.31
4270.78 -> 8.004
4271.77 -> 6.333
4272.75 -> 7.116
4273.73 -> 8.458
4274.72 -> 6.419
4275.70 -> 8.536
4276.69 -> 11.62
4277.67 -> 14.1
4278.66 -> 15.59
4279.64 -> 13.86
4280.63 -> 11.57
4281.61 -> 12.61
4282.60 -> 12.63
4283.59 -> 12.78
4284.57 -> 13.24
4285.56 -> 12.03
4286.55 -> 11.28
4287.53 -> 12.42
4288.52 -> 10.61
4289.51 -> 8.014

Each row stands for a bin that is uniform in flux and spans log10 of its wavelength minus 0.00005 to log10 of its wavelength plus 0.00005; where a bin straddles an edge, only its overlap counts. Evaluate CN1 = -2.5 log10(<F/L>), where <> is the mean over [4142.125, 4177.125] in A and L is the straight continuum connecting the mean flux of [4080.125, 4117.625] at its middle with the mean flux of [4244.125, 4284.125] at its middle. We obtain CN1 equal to 0.01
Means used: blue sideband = 12.4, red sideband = 11.2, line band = 11.8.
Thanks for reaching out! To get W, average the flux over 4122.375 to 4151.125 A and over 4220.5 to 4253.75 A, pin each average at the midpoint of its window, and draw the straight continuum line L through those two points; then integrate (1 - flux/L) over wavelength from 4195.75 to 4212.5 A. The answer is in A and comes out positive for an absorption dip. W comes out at -2.5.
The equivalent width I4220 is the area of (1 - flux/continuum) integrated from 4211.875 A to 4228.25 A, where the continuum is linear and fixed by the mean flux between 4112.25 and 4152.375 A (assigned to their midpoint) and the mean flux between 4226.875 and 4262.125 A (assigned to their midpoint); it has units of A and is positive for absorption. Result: 0.80 A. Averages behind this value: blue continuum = 11.6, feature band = 9.98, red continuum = 10.2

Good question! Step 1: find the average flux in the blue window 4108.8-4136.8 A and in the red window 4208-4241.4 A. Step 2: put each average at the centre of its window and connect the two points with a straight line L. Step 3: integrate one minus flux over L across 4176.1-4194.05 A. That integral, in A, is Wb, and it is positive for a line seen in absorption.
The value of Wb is -2.6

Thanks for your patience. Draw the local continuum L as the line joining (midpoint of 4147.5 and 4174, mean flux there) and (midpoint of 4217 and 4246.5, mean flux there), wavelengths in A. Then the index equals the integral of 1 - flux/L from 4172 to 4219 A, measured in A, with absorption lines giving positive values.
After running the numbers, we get -4.2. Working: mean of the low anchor 12.3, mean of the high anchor 9.89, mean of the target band 12.1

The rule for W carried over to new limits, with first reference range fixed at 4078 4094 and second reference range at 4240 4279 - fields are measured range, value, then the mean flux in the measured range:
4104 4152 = 2.2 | 11.7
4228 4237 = 2.0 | 8.83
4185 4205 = 1.2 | 11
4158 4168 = -0.9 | 13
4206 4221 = -2.4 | 13.3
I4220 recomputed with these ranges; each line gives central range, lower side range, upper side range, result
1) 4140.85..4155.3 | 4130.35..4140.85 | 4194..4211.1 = 0.3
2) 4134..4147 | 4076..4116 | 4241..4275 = 0.6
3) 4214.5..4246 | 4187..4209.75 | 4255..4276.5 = 3.6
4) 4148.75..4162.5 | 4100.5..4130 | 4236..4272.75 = -0.8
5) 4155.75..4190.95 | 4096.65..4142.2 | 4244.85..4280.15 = -2.2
